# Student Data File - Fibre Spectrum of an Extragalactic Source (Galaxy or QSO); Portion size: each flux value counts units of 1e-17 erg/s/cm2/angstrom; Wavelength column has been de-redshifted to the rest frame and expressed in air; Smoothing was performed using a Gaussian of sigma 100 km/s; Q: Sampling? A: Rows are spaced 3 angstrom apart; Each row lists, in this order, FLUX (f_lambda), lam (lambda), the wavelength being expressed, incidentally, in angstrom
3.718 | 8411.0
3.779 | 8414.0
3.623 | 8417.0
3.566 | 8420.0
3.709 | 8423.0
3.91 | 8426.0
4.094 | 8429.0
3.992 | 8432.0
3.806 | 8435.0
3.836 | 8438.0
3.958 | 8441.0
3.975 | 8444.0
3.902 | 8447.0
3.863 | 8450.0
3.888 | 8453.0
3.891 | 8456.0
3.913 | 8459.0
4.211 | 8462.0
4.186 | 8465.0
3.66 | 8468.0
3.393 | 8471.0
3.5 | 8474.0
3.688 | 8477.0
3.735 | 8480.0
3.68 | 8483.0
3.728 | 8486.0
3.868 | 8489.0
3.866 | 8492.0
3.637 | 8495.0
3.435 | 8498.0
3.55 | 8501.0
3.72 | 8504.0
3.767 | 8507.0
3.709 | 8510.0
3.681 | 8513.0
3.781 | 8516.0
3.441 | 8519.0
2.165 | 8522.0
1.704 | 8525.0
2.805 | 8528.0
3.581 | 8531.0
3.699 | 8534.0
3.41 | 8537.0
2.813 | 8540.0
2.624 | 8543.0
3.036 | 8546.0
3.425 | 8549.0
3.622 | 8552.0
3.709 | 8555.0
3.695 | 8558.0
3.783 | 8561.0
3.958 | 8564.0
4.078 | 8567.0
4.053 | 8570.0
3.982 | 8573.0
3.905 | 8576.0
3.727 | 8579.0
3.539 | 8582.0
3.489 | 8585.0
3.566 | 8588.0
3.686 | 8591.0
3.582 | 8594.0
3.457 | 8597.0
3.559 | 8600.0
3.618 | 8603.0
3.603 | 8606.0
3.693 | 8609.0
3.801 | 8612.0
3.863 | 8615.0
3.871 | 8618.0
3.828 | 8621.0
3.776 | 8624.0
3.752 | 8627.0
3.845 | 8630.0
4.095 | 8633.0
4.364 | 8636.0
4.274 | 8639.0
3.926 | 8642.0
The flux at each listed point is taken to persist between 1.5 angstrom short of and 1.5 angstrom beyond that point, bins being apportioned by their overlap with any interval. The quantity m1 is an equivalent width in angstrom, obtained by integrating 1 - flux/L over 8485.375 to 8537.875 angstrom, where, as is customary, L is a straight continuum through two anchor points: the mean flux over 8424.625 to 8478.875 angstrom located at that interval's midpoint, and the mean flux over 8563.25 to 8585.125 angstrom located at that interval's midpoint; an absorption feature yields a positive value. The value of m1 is 6.1 angstrom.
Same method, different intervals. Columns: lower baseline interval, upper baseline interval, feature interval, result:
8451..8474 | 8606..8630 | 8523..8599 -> 6.82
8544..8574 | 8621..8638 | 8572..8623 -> 2.10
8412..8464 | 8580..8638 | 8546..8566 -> 0.66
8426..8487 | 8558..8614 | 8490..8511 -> 0.74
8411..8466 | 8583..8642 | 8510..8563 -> 7.90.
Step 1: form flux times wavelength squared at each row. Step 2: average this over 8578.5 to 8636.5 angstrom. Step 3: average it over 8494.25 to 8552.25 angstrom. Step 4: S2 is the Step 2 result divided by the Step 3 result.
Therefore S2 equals 1.16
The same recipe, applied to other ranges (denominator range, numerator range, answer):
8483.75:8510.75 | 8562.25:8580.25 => 1.09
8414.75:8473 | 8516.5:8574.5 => 0.89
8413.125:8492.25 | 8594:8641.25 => 1.04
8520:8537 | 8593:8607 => 1.26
